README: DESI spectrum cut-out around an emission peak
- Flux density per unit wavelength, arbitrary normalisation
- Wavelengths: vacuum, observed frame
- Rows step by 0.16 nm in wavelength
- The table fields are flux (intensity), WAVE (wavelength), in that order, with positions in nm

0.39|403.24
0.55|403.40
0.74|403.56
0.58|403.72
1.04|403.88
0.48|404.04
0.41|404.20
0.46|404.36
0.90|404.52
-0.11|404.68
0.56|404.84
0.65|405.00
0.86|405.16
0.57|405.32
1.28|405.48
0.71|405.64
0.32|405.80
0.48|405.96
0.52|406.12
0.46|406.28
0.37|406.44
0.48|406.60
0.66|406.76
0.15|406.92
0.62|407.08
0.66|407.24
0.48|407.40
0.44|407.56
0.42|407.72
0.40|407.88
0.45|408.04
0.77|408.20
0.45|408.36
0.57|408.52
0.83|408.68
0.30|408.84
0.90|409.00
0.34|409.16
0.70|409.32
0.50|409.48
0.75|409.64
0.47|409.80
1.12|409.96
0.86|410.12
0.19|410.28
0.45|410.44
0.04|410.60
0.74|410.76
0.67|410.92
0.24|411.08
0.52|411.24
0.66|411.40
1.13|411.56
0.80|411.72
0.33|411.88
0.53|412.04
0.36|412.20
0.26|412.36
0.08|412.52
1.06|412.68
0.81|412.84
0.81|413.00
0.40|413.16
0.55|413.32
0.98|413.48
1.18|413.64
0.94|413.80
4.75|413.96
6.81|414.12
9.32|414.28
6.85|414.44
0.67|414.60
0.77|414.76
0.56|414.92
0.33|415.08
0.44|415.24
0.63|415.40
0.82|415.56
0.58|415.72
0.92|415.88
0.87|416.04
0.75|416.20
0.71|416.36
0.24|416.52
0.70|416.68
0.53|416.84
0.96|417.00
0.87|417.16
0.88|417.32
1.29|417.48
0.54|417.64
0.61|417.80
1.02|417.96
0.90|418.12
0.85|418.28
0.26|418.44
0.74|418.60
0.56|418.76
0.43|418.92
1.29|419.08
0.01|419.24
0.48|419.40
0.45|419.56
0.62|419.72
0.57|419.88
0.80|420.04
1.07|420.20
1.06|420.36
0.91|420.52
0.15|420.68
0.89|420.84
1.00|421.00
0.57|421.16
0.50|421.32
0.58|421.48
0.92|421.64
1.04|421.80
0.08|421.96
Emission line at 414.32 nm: [O II] 3727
